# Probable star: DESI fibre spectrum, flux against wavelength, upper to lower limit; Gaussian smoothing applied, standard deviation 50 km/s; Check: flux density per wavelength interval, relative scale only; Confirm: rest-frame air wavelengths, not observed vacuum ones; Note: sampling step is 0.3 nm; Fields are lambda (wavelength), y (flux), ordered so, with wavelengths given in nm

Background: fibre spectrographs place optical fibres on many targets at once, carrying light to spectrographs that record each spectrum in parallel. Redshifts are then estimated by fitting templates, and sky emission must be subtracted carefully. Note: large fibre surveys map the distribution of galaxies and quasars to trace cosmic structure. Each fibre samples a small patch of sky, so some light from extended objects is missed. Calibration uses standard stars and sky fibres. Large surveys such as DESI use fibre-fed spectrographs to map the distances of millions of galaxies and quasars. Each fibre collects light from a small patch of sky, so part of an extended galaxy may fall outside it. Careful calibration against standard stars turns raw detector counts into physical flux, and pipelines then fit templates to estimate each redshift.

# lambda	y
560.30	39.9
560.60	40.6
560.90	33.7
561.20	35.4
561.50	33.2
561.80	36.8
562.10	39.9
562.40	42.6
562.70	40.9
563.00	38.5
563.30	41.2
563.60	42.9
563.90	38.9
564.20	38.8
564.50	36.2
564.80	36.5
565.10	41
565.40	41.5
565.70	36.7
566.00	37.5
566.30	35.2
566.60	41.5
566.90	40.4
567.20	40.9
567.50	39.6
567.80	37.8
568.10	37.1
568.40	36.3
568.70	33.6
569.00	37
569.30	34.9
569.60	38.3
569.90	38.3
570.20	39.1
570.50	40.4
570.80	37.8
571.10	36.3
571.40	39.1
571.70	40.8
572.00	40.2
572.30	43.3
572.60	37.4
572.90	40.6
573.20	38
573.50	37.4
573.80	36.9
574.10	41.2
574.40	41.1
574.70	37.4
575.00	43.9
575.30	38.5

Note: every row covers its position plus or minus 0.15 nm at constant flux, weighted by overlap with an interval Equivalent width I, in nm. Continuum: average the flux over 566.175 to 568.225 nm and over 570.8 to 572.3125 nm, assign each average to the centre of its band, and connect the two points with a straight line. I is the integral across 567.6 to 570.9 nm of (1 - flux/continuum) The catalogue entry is 0.16 nm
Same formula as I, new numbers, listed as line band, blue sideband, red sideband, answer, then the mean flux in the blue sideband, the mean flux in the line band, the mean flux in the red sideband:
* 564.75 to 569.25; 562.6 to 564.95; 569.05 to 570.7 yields 0.06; 39.2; 38.1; 38.1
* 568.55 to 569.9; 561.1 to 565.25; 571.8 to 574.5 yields 0.11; 38.8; 36.2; 39.6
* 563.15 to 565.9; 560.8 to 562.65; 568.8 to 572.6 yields -0.12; 37.2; 39.3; 38.7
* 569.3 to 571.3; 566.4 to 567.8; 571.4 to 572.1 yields 0.10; 40.1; 38.1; 40.2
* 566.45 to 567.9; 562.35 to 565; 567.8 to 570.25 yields -0.09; 39.5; 40.1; 36.8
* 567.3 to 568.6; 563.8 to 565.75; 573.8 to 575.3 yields 0.05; 38.6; 37.7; 40.3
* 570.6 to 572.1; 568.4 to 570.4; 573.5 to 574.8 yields -0.04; 36.9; 38.8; 39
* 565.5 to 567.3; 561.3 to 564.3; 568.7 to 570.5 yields -0.02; 39.3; 38.7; 37.4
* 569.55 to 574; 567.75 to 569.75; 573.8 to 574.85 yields -0.11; 36.4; 39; 39.5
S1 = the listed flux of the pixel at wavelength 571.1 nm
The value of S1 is 36.3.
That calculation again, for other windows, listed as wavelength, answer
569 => 37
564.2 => 38.8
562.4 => 42.6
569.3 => 34.9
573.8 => 36.9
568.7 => 33.6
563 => 38.5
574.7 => 37.4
